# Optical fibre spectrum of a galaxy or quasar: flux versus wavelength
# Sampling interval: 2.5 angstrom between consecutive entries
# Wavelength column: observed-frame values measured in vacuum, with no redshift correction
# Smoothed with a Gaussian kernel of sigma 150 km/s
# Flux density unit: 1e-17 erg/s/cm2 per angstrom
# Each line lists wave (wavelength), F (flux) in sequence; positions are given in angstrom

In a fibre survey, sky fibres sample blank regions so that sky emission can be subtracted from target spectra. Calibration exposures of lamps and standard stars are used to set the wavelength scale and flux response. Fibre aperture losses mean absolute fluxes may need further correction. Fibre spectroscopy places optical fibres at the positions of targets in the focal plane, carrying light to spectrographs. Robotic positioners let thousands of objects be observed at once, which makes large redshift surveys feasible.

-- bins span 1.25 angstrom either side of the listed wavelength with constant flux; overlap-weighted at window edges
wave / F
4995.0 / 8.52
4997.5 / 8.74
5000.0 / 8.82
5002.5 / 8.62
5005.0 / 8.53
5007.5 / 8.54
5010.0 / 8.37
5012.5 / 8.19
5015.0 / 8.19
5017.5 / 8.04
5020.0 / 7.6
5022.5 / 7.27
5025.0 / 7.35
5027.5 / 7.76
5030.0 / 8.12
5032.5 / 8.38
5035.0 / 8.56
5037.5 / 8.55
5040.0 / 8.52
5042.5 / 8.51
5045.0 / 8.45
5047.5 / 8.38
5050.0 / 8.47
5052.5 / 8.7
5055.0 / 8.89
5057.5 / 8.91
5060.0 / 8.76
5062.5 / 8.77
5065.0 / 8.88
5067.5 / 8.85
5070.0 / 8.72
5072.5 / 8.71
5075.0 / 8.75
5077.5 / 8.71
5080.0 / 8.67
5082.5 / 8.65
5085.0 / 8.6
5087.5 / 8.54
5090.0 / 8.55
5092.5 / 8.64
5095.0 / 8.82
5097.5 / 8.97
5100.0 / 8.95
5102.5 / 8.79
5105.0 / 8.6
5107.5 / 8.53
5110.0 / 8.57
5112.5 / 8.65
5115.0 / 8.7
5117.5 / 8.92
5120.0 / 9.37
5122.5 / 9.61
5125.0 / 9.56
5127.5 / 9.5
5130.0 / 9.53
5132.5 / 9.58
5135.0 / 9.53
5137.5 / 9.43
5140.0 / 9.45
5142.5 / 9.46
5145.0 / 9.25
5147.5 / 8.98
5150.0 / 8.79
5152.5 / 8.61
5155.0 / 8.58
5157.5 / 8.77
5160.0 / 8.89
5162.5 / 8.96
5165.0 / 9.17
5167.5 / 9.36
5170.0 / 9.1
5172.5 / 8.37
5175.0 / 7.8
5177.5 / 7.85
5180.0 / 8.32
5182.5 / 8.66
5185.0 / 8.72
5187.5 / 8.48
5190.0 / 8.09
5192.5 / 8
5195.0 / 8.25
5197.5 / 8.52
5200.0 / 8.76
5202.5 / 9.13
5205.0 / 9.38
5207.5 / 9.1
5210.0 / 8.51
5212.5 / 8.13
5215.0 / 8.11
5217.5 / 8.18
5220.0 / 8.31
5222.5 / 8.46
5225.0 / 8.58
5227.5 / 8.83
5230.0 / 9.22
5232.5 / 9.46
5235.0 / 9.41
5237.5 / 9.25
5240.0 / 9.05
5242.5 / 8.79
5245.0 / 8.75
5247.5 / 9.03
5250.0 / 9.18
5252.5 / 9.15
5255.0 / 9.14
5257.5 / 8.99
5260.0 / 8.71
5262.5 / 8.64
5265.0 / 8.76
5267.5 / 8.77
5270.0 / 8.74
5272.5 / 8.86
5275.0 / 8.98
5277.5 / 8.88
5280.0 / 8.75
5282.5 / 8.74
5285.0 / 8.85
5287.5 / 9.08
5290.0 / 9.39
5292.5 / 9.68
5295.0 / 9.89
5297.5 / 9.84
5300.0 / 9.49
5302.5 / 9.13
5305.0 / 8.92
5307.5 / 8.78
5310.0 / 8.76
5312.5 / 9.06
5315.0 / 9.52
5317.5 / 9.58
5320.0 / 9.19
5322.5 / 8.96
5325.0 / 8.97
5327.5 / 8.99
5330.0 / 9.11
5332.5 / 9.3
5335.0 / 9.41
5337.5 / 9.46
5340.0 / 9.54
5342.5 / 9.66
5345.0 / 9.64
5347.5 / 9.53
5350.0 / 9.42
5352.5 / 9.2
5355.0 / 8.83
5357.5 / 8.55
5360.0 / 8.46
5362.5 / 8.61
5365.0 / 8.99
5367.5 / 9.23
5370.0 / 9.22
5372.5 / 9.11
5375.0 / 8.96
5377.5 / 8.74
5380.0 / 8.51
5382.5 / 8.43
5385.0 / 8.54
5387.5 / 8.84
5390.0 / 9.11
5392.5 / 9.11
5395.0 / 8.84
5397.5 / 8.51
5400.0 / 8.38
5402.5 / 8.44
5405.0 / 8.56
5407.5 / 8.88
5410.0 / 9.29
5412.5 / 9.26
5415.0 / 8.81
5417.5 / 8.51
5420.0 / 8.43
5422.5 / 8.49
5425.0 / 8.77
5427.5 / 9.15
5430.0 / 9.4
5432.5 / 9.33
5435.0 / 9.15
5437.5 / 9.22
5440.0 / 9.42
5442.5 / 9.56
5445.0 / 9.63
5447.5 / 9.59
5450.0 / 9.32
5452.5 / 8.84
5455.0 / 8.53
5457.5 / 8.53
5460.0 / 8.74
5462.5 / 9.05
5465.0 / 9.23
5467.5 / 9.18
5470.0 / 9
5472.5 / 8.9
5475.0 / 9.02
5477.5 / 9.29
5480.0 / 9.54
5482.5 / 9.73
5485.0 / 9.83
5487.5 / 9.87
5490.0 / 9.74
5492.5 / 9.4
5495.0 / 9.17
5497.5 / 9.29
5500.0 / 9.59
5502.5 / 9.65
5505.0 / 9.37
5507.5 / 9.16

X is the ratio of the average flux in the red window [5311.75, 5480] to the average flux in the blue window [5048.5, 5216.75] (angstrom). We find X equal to 1.03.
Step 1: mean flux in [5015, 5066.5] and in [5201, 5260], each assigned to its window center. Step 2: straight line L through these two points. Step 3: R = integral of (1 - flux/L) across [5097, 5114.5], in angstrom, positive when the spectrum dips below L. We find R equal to -0.4 angstrom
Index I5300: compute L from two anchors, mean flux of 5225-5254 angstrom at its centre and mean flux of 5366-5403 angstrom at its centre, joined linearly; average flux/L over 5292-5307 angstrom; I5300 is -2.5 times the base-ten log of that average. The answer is -0.06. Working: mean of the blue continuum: 9.08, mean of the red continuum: 8.81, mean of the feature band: 9.45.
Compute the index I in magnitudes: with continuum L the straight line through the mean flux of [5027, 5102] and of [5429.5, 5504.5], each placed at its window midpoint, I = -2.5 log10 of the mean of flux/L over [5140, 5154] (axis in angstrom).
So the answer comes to -0.03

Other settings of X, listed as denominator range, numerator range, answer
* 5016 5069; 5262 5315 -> 1.08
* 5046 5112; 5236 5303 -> 1.04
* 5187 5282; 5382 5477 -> 1.02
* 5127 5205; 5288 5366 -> 1.04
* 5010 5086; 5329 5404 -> 1.07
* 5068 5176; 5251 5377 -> 1.02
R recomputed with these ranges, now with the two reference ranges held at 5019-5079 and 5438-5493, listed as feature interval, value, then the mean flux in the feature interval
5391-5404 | 0.7 angstrom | 8.66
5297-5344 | -1.3 angstrom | 9.24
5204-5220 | 0.4 angstrom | 8.54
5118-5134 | -1.7 angstrom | 9.5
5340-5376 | -0.2 angstrom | 9.12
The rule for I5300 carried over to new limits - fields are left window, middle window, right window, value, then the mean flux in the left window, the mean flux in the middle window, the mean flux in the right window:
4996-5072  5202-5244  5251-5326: 0.012 mag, 8.42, 8.81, 9.07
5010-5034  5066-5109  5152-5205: -0.065 mag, 7.91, 8.71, 8.61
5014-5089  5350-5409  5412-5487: 0.025 mag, 8.44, 8.8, 9.12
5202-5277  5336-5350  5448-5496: -0.063 mag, 8.85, 9.55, 9.21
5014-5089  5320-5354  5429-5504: -0.034 mag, 8.44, 9.31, 9.29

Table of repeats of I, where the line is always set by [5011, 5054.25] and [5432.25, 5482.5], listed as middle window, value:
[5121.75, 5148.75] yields -0.12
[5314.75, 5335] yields -0.04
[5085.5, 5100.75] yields -0.05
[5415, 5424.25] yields 0.07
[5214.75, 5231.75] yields 0.01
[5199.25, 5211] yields -0.05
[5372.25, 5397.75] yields 0.03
